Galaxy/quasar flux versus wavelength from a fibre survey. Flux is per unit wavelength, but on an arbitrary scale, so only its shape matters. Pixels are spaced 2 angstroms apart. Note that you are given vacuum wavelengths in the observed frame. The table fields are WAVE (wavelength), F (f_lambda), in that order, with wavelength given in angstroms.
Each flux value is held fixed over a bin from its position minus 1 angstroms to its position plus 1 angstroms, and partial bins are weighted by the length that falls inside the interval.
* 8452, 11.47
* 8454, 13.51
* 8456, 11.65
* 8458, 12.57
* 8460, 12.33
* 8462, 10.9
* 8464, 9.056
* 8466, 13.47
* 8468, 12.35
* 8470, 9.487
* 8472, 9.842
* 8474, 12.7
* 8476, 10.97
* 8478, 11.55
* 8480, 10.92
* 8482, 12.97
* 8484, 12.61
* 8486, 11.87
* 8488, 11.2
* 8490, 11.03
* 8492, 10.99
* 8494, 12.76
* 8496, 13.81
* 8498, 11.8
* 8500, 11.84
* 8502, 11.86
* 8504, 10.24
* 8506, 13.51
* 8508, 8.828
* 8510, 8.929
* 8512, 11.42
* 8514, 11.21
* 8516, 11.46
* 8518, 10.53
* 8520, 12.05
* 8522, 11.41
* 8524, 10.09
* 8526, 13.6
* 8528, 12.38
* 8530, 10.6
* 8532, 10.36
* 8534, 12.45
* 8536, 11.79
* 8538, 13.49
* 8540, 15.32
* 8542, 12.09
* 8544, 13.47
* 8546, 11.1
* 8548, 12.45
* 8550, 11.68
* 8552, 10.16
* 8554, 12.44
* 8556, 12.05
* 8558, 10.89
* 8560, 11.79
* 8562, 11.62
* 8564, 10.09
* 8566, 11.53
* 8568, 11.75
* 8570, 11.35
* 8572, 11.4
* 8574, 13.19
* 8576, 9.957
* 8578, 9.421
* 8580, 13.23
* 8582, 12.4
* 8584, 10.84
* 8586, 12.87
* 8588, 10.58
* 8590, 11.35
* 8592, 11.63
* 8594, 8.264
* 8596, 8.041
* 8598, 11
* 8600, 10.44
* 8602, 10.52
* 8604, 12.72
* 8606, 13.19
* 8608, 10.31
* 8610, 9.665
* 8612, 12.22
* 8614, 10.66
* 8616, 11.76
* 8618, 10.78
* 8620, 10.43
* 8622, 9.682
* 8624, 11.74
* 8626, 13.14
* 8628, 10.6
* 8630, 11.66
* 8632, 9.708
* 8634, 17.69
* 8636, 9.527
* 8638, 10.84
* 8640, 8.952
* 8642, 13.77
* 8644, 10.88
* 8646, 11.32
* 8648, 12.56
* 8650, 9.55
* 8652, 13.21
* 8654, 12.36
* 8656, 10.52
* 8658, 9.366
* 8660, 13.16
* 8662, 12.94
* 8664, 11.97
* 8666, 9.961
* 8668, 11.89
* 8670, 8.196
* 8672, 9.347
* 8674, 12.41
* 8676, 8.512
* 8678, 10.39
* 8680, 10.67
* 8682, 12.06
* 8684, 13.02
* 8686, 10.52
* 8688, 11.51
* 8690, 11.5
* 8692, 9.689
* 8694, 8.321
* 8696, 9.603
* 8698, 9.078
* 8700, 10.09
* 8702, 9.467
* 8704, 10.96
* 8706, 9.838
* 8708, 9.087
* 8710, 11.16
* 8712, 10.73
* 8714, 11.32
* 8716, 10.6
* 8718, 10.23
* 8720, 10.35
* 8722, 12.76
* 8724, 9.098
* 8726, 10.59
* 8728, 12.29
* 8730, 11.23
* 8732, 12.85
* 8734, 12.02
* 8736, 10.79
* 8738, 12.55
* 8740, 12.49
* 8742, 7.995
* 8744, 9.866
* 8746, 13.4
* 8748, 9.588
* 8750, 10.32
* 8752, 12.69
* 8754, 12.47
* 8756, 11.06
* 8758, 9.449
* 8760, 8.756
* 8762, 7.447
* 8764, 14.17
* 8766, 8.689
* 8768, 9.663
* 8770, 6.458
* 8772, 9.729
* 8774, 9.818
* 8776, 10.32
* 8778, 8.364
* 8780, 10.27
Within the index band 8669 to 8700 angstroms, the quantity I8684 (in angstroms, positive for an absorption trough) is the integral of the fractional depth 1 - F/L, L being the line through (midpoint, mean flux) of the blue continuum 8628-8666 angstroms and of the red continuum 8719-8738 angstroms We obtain 3.2 angstroms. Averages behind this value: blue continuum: 11.6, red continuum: 11.4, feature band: 10.3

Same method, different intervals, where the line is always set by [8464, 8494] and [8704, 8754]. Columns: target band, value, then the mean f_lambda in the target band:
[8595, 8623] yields 1.1 angstroms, 10.8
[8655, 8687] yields 0.6 angstroms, 10.9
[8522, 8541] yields -1.3 angstroms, 12.2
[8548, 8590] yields -0.5 angstroms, 11.5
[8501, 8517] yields 0.7 angstroms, 10.9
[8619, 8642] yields -0.3 angstroms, 11.4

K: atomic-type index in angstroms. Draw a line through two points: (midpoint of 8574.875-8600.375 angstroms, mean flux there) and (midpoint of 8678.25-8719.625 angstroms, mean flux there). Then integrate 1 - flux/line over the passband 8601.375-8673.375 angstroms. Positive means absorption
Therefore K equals -4.48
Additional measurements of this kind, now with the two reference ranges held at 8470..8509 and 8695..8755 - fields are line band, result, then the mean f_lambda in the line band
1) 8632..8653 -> -1.17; 11.7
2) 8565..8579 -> 0.13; 11.2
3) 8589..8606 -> 0.90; 10.7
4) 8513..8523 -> 0.15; 11.3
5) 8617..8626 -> 0.19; 10.9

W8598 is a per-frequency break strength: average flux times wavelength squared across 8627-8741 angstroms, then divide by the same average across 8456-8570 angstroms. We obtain 1.0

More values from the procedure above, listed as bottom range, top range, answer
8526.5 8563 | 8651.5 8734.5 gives 0.93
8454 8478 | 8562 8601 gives 0.99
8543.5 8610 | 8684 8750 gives 0.98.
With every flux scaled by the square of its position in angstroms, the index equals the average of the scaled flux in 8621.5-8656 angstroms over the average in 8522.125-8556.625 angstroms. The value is 1.0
